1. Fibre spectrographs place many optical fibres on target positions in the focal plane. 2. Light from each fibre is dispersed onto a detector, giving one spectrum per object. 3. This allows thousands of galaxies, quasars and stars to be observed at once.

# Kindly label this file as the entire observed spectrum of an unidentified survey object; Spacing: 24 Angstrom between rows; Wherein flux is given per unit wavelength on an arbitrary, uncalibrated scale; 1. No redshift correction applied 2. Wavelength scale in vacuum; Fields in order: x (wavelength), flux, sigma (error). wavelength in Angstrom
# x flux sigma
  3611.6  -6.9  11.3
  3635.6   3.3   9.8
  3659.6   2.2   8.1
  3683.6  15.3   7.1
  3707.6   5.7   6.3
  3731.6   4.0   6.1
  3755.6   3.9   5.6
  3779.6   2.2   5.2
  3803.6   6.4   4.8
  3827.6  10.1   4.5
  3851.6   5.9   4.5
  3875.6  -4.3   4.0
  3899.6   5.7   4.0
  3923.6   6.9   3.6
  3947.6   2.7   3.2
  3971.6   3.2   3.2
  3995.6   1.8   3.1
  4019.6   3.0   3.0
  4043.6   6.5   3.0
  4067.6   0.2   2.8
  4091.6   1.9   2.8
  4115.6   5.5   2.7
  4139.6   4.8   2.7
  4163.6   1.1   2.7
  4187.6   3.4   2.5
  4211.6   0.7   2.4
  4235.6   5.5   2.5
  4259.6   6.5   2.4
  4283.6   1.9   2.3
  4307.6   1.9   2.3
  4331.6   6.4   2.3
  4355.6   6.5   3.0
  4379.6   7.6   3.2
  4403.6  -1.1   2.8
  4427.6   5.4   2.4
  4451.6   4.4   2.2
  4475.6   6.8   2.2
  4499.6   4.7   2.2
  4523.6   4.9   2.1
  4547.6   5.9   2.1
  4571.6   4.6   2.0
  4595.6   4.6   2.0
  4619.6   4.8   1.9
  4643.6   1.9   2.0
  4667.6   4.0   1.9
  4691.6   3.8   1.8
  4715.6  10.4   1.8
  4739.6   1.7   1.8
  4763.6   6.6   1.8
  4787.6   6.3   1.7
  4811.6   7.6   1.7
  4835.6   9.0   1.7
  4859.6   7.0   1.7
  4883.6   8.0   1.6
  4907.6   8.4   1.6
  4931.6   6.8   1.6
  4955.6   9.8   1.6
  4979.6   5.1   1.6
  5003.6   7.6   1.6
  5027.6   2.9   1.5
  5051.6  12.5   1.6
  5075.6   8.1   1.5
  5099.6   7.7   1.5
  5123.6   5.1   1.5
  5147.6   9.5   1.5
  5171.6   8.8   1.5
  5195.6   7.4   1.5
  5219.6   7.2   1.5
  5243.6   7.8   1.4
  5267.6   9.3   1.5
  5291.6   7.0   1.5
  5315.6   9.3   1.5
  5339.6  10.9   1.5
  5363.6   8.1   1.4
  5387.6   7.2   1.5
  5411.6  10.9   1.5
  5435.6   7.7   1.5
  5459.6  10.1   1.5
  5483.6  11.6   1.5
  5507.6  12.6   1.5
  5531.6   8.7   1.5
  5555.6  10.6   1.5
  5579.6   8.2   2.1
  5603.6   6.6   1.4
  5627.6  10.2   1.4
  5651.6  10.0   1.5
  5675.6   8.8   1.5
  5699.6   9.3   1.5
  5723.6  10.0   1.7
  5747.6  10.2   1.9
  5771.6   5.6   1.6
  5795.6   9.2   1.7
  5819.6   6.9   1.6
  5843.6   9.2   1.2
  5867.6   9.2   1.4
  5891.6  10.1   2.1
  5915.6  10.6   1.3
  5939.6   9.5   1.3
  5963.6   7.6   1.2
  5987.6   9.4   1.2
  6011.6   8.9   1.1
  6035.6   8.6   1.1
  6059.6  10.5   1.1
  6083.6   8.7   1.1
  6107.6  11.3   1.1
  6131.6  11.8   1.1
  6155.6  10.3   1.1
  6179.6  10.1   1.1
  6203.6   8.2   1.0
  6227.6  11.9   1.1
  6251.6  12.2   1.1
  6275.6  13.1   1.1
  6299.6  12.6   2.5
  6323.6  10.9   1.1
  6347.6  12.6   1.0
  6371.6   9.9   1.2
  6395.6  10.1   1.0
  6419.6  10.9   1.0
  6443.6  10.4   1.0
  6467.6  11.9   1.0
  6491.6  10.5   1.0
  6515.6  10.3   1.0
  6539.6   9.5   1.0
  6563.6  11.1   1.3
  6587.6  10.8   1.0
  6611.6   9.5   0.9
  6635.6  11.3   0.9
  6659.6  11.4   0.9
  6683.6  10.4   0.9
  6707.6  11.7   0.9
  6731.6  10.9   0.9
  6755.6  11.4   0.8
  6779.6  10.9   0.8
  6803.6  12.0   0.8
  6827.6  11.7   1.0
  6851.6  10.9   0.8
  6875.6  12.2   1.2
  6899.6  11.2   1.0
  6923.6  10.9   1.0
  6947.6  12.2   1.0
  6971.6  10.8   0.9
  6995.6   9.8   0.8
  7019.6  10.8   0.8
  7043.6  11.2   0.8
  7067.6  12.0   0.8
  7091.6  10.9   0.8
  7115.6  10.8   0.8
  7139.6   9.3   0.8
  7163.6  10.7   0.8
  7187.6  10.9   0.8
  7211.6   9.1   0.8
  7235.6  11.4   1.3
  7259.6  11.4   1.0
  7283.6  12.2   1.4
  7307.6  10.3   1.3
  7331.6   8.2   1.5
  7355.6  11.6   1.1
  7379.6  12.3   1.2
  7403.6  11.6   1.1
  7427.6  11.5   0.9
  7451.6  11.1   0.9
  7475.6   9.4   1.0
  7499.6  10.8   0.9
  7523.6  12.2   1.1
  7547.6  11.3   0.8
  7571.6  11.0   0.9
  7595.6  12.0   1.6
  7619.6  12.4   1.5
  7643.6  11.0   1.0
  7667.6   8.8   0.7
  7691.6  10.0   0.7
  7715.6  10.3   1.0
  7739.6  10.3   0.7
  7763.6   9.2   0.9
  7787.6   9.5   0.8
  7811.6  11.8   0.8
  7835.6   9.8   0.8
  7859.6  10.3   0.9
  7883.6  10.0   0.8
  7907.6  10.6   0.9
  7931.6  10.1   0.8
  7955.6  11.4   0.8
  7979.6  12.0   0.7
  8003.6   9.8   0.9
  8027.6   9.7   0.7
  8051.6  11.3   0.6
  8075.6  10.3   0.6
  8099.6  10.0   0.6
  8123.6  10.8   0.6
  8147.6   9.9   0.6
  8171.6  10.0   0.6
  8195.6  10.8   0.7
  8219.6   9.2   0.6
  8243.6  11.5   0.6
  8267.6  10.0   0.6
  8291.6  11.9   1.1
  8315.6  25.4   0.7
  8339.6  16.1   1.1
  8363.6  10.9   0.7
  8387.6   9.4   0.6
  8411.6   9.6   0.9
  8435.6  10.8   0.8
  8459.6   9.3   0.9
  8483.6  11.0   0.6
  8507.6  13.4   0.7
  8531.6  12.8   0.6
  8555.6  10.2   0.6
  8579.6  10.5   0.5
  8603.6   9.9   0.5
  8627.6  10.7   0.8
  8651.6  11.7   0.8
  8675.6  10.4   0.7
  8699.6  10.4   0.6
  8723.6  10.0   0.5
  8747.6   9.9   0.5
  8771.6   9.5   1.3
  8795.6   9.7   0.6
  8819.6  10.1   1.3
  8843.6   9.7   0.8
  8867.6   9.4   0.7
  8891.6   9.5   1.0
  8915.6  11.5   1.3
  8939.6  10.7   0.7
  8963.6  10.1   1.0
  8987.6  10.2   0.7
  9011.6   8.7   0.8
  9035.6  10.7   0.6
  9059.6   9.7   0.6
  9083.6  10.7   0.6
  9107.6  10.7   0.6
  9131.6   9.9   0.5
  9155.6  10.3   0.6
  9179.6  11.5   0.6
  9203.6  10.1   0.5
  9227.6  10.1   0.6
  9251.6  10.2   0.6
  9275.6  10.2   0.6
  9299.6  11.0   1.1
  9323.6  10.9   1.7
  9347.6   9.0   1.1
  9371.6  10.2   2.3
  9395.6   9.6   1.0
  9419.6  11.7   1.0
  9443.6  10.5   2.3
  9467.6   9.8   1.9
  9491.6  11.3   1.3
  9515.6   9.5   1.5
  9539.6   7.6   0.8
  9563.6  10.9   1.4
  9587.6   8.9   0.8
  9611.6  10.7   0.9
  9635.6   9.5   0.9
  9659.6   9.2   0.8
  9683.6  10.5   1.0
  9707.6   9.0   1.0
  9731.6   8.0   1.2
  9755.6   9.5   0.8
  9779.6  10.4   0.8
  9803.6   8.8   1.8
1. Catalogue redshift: 0.266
